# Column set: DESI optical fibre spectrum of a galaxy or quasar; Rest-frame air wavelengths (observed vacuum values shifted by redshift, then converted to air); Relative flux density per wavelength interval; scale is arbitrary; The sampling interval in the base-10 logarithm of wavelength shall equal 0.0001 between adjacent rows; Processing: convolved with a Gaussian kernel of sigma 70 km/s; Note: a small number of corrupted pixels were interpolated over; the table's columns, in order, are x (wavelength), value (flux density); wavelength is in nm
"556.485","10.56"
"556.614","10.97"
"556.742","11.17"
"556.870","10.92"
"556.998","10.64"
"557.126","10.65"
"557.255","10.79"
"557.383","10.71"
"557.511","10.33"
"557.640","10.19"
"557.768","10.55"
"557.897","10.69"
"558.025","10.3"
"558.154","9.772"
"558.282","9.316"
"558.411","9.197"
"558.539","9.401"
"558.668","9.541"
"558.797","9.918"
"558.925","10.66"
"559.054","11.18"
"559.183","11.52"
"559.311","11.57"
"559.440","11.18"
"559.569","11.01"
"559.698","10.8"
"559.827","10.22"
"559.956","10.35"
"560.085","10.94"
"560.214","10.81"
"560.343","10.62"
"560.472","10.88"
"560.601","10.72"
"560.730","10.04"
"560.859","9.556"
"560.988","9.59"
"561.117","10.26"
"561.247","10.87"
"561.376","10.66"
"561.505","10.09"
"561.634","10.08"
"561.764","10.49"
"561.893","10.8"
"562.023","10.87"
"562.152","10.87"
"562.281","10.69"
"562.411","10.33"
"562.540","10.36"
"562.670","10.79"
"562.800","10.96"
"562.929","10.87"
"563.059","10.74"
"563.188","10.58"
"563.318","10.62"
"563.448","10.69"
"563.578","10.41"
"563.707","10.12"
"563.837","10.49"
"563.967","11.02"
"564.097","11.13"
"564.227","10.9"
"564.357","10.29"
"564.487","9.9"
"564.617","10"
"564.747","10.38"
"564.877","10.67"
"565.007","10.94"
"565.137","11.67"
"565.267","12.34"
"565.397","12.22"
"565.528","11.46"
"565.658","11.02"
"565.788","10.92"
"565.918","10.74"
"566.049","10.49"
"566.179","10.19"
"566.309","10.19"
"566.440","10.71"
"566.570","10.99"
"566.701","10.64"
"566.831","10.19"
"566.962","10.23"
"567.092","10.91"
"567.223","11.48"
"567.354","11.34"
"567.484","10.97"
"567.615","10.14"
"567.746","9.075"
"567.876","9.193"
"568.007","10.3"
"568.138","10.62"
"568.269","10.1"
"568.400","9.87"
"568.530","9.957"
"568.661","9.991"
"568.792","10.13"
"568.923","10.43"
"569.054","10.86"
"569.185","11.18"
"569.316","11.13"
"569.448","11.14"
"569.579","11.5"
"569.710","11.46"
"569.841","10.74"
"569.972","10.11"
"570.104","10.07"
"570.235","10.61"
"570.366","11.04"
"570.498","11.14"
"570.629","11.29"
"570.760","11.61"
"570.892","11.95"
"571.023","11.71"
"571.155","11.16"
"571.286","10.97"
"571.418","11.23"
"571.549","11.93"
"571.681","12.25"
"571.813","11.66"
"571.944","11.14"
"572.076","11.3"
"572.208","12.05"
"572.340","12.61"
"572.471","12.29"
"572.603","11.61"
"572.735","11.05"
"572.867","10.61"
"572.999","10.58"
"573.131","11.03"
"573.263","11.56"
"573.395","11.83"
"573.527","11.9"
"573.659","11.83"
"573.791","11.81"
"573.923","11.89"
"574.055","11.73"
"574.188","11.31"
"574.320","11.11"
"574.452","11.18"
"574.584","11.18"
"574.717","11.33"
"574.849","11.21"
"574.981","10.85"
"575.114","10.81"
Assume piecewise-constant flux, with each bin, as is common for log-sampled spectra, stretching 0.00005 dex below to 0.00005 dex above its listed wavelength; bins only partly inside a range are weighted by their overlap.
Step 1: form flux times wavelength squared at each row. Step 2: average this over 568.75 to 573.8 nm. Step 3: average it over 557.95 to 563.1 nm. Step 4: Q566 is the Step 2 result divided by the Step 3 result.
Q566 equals 1.12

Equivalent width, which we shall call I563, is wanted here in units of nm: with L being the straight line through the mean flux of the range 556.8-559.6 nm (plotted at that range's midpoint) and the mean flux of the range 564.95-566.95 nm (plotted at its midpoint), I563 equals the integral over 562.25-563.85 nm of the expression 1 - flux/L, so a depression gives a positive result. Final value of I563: 0.027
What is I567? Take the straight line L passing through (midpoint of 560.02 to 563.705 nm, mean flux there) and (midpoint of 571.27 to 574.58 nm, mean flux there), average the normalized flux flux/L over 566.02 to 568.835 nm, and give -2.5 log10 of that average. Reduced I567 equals 0.07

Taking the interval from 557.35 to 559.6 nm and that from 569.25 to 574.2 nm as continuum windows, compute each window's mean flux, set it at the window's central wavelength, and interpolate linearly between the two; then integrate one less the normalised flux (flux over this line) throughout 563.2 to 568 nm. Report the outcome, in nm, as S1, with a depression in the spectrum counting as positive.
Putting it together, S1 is 0.11 nm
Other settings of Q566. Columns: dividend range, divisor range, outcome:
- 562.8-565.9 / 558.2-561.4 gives 1.06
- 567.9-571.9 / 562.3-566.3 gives 1.03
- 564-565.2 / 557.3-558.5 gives 1.08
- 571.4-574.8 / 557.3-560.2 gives 1.16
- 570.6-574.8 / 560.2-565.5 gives 1.12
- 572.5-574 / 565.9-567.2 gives 1.11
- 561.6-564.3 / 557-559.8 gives 1.04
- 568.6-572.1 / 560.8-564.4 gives 1.08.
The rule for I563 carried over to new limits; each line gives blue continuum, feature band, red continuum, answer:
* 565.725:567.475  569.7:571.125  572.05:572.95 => 0.03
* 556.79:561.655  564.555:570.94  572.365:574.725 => 0.18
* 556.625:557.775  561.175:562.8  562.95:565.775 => 0.03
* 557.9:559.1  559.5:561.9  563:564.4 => -0.05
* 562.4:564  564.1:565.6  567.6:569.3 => -0.07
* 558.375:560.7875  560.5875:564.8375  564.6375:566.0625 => 0.16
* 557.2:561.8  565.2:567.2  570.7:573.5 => 0.02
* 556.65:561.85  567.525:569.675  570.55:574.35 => 0.17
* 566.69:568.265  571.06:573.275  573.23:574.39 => -0.03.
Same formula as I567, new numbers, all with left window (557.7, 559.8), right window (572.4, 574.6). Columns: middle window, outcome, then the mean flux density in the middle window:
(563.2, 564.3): 0.01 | 10.7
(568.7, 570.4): 0.04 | 10.8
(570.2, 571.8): -0.01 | 11.4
